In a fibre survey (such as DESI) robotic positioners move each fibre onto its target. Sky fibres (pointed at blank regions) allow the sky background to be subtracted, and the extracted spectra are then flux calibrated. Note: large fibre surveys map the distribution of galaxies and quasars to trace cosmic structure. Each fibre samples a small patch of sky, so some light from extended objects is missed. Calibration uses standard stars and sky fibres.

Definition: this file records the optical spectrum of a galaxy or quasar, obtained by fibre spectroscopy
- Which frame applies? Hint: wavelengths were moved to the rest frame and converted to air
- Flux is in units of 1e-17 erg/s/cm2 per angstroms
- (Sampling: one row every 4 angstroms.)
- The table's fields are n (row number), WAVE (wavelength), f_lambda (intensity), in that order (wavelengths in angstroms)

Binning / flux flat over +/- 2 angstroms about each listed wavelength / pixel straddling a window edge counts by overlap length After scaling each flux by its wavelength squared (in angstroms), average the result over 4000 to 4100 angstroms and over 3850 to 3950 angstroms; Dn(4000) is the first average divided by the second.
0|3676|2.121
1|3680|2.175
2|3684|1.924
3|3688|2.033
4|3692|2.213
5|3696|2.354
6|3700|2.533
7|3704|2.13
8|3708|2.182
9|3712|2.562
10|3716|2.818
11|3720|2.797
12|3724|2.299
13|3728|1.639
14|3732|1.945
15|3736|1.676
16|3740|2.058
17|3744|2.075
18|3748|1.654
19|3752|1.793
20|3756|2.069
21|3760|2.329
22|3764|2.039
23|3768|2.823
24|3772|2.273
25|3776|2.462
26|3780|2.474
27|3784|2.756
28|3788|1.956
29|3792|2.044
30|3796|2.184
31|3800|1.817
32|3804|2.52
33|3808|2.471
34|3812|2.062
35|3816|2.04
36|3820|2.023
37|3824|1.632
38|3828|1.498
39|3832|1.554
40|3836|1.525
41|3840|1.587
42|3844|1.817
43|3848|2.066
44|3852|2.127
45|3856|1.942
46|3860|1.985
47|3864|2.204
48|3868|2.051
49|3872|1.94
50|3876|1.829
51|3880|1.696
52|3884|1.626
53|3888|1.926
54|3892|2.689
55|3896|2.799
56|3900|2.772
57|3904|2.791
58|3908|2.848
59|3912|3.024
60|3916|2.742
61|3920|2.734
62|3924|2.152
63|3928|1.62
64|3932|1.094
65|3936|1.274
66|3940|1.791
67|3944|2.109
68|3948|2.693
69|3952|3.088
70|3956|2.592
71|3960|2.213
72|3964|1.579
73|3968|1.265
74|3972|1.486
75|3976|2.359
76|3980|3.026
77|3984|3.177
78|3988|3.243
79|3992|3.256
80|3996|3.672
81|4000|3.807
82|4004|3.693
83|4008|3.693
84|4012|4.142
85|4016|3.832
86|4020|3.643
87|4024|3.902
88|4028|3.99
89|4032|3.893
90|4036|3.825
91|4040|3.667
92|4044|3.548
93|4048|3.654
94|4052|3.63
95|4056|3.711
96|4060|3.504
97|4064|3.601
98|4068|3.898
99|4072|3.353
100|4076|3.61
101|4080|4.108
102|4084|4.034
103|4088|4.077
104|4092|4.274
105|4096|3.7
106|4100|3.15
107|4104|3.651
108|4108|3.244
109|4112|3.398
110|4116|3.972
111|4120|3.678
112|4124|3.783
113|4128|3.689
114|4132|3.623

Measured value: 1.87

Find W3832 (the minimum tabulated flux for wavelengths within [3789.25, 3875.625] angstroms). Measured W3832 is 1.498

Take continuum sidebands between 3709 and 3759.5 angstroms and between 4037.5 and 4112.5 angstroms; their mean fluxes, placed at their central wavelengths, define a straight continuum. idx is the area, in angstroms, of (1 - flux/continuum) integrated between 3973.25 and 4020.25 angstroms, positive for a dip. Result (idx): -1.32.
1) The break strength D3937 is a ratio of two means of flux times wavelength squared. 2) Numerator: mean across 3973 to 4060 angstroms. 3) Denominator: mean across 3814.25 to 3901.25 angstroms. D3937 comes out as 1.97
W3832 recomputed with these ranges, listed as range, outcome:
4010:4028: 3.643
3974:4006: 2.359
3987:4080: 3.243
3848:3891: 1.626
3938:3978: 1.265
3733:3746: 1.676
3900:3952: 1.094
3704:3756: 1.639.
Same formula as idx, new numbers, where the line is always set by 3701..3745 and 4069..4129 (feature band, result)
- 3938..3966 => 7.45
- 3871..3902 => 7.60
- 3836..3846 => 3.79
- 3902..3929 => 3.48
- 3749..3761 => 1.70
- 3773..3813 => 3.33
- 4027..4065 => -2.10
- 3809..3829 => 5.34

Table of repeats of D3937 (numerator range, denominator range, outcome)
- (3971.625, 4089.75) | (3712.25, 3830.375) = 1.91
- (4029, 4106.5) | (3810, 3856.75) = 2.31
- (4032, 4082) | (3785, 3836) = 2.11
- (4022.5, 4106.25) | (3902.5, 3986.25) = 1.75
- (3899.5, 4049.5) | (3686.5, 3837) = 1.51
